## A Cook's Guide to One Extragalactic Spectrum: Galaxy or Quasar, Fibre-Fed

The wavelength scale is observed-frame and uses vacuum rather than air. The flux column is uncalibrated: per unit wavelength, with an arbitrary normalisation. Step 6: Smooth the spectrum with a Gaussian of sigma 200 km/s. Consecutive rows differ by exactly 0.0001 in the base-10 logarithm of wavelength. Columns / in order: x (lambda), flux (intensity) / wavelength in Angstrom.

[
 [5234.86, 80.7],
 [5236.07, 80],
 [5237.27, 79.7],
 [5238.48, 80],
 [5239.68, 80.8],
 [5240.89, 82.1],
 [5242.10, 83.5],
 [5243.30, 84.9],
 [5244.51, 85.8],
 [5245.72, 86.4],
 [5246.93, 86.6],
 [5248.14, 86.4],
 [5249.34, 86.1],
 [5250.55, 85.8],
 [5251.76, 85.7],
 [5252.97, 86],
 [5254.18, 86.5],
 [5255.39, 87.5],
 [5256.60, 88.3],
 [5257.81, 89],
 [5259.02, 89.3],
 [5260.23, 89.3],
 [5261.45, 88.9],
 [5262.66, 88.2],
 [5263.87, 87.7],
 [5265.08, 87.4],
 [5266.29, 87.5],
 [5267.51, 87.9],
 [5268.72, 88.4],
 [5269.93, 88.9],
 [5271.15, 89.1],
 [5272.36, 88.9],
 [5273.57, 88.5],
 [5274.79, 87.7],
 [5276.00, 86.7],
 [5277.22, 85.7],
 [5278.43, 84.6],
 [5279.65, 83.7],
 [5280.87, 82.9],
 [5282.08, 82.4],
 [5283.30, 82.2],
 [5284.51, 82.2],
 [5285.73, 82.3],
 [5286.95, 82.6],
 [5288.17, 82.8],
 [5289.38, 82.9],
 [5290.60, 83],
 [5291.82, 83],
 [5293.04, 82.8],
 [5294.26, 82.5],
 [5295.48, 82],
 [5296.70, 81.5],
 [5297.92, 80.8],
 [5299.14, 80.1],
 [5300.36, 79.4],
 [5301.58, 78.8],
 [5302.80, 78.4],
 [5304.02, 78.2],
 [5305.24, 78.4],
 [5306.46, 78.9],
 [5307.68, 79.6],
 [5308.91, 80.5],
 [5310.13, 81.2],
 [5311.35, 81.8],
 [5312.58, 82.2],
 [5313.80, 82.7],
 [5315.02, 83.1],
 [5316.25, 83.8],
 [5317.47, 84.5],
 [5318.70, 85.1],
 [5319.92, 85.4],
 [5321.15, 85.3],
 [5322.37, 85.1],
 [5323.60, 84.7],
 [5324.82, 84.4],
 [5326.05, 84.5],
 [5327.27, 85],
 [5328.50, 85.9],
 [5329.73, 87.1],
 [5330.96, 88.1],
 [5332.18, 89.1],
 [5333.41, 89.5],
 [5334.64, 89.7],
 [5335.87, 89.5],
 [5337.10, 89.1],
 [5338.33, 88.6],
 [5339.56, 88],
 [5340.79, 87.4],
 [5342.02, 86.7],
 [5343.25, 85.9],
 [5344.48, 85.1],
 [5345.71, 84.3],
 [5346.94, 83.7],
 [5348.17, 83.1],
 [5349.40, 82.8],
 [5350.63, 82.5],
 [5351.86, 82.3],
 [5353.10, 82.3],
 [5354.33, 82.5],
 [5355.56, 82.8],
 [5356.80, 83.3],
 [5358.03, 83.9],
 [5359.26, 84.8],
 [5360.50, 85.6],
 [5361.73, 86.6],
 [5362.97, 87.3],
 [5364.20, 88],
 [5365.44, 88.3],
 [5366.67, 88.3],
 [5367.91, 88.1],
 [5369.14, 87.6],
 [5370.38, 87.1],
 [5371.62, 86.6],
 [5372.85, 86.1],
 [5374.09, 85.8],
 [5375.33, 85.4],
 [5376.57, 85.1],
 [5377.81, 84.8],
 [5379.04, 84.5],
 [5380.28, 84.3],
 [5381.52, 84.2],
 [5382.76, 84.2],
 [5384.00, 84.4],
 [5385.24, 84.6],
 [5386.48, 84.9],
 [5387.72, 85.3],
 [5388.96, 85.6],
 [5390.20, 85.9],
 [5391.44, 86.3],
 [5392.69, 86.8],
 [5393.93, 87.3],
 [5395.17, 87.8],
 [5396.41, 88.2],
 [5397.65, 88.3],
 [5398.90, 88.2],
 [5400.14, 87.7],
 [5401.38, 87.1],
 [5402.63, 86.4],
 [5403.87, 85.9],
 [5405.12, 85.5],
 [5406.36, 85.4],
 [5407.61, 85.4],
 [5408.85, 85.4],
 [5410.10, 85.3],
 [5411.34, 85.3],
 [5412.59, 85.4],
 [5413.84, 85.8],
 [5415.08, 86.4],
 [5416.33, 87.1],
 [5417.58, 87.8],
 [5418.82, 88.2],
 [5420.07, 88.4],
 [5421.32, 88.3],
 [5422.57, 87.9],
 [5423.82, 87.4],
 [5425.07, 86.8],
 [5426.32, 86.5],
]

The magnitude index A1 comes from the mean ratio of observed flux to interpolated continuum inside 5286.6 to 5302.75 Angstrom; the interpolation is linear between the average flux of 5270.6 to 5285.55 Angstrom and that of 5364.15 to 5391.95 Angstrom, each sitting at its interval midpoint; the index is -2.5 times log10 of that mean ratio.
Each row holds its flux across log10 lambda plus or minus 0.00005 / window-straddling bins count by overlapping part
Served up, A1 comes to 0.05 mag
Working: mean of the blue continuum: 85.3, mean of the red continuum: 85.8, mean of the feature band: 81.6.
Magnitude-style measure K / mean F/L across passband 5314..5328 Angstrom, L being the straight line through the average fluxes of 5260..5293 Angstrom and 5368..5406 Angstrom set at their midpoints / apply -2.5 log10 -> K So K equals 0.02 mag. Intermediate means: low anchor 85.6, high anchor 86.1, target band 84.6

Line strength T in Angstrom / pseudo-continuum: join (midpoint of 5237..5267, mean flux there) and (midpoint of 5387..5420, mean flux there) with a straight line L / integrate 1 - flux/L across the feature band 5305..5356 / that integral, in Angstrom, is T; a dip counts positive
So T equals 1.0 Angstrom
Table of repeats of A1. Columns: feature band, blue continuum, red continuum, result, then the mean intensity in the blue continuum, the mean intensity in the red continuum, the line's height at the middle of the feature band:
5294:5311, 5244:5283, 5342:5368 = 0.08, 86.9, 84.8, 86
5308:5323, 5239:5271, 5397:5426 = 0.04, 86.7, 86.7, 86.7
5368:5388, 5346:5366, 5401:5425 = 0.00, 84.4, 86.5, 85.2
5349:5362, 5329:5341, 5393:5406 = 0.06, 88.6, 87.2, 88.1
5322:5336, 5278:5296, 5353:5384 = -0.03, 82.7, 85.5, 84.2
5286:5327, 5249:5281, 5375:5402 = 0.06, 87.3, 86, 86.9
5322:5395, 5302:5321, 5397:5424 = -0.02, 81.6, 86.7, 84.1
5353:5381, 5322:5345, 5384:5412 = 0.01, 87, 86.3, 86.6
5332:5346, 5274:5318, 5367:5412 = -0.05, 82.1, 86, 83.9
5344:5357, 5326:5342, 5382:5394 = 0.05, 87.9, 85.4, 87.1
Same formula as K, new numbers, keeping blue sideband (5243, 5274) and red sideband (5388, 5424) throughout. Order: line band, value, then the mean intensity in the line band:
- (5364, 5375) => 0.00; 87.2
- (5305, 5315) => 0.08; 80.9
